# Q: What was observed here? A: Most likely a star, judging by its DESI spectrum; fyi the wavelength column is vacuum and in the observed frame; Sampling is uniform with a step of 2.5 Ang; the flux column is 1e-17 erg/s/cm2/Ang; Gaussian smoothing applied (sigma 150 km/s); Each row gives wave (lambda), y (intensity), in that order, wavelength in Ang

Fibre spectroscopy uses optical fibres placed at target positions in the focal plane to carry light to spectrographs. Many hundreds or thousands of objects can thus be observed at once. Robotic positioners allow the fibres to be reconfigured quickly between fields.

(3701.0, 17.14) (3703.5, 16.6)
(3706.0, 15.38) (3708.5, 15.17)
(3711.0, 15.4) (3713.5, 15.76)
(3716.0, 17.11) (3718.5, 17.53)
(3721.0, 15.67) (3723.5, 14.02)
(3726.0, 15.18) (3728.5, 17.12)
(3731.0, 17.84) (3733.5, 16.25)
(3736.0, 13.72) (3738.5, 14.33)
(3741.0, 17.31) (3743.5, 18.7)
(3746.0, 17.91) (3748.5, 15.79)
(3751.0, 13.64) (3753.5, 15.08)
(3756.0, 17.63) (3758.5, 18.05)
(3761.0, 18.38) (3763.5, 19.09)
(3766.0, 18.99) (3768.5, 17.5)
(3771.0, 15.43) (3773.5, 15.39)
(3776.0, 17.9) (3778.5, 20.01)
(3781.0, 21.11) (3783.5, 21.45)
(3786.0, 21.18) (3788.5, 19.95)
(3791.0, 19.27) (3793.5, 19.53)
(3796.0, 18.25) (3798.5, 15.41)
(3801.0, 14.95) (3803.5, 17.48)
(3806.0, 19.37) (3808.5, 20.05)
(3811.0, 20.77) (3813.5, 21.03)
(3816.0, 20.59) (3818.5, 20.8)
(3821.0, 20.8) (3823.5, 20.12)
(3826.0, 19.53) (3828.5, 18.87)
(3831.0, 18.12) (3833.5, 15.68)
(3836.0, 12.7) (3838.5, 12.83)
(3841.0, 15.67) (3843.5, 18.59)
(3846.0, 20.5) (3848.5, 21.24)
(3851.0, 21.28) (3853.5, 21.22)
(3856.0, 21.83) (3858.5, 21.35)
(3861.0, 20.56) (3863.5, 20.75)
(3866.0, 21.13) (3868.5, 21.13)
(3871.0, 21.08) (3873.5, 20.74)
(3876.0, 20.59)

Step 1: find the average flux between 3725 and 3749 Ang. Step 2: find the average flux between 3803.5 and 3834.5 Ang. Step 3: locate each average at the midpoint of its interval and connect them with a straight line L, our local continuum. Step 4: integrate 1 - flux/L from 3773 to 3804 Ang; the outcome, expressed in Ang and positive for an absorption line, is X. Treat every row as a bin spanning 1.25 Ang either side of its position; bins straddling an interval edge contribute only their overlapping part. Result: -0.5 Ang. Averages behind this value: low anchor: 16.4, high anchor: 19.6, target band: 18.7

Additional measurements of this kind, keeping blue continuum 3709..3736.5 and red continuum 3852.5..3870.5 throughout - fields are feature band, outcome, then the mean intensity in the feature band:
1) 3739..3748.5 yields -0.3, 17.4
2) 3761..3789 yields -1.4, 18.9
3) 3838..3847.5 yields 1.5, 17.3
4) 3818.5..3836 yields 1.1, 18.6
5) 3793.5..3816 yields 0.5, 18.6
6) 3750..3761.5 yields 0.5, 16.5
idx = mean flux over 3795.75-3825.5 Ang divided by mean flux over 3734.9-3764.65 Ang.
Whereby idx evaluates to 1.2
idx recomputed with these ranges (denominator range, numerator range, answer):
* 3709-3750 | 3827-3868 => 1.17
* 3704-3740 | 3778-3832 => 1.23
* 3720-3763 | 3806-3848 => 1.14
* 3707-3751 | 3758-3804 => 1.14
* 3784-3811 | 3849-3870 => 1.13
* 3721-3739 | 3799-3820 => 1.24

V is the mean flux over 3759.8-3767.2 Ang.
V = 18.8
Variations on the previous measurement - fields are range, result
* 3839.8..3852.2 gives 19.5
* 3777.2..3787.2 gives 20.9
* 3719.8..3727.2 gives 15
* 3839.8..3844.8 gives 17.2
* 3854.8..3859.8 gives 21.6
